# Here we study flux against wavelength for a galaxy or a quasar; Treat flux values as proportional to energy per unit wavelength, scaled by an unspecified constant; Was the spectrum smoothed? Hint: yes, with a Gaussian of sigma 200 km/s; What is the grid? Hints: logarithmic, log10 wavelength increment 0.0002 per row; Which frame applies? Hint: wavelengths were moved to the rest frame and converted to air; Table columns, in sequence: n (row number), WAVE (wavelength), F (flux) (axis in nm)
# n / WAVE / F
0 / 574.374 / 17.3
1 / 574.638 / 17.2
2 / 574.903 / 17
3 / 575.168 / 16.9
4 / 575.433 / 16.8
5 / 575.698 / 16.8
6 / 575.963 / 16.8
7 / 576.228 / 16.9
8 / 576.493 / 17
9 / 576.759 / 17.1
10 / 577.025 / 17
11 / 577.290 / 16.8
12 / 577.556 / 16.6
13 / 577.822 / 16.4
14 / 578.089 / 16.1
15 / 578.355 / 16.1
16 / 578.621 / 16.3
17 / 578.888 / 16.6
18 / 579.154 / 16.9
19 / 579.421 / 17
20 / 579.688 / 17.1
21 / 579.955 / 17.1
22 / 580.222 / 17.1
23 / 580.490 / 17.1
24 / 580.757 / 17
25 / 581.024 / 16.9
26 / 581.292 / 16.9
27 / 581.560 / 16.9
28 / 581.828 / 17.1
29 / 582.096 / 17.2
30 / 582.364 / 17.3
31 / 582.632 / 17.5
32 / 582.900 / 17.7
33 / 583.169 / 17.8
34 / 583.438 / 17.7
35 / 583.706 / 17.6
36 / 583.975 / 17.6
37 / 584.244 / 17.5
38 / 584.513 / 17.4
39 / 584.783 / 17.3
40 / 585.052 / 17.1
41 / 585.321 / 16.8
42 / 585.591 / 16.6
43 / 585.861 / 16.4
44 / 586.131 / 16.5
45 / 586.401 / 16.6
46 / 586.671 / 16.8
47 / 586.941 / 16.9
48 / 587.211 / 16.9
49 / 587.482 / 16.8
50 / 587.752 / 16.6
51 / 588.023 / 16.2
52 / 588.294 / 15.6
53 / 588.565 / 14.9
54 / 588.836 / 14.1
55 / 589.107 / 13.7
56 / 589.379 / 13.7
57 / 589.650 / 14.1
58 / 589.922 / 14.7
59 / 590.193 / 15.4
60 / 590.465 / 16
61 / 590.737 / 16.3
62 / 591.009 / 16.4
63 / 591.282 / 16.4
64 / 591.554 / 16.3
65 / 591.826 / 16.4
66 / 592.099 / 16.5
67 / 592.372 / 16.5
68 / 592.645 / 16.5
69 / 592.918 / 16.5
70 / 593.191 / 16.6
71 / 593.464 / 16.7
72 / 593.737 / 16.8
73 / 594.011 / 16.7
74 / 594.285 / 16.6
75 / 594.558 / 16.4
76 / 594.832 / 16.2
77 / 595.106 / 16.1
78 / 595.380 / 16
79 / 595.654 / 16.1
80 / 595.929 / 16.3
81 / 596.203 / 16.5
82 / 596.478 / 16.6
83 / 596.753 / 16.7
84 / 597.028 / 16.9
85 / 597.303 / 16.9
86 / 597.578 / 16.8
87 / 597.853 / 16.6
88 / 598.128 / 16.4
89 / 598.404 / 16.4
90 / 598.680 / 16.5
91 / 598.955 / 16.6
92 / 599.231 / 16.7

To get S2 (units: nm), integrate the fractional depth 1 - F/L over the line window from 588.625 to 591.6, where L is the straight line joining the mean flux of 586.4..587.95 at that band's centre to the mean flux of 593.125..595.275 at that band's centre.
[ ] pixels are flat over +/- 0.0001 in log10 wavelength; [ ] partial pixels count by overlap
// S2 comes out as 0.27 nm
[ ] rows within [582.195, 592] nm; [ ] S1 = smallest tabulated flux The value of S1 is 13.7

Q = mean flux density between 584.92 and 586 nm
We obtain 16.7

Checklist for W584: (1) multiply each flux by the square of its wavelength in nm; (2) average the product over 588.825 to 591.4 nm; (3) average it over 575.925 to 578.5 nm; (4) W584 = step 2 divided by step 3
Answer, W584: 0.95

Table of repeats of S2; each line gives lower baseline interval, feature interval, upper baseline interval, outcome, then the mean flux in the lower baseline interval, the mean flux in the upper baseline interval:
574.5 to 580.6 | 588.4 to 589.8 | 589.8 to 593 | 0.18 nm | 16.8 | 16.2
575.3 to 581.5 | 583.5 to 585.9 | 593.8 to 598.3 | -0.07 nm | 16.8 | 16.5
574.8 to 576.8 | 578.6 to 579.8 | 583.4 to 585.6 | 0.02 nm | 16.9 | 17.3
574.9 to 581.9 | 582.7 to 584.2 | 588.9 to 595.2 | -0.11 nm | 16.8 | 16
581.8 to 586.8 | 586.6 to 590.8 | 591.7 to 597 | 0.34 nm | 17.2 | 16.5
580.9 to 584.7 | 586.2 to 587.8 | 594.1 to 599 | 0.03 nm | 17.4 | 16.5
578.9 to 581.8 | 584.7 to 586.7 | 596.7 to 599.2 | 0.02 nm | 17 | 16.6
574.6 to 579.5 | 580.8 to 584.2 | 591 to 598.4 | -0.14 nm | 16.7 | 16.5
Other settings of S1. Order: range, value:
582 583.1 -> 17.2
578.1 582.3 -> 16.1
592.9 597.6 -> 16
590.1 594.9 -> 15.4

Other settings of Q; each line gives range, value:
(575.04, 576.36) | 16.8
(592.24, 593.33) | 16.5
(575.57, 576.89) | 16.9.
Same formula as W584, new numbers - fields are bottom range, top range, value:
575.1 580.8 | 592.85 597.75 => 1.04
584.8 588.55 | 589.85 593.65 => 1.00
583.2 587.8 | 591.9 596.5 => 0.99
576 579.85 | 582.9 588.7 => 1.04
